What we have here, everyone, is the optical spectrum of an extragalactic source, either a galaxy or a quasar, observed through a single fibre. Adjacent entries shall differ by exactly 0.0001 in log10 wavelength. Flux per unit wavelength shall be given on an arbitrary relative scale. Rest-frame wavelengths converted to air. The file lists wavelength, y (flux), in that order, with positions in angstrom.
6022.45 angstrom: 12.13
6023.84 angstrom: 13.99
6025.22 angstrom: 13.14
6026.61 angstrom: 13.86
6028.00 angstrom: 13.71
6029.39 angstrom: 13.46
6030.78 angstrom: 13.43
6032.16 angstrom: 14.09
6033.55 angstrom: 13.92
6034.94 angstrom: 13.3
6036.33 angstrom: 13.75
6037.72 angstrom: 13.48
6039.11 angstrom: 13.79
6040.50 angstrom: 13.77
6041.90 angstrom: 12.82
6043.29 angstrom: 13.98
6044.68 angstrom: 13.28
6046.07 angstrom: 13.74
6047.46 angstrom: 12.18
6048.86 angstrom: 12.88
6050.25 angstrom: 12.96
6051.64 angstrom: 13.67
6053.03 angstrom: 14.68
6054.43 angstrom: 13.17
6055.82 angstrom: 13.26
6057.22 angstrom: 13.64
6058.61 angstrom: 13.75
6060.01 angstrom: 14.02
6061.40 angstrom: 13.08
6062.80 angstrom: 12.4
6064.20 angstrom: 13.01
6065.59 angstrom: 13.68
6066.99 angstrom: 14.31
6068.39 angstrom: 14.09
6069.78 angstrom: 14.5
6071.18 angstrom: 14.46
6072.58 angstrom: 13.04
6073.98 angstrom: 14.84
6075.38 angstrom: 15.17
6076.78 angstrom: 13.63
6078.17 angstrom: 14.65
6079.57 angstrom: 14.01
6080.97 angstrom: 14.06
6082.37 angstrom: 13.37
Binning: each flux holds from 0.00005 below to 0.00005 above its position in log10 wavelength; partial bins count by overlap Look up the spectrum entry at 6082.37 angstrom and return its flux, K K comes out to 13.37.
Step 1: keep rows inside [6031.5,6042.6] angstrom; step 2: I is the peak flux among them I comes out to 14.09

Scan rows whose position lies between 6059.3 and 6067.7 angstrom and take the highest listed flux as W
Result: 14.31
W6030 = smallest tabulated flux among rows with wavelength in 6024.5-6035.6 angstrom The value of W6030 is 13.14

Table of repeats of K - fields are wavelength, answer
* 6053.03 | 14.68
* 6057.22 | 13.64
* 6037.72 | 13.48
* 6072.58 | 13.04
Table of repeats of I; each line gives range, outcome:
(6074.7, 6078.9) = 15.17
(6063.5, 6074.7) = 14.84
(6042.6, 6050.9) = 13.98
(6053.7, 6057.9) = 13.64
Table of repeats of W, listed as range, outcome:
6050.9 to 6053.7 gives 14.68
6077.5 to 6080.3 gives 14.65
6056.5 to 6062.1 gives 14.02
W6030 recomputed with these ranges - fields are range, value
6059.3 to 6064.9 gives 12.4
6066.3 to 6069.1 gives 14.09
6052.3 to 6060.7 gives 13.17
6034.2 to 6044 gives 12.82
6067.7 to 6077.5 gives 13.04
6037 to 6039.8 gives 13.48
